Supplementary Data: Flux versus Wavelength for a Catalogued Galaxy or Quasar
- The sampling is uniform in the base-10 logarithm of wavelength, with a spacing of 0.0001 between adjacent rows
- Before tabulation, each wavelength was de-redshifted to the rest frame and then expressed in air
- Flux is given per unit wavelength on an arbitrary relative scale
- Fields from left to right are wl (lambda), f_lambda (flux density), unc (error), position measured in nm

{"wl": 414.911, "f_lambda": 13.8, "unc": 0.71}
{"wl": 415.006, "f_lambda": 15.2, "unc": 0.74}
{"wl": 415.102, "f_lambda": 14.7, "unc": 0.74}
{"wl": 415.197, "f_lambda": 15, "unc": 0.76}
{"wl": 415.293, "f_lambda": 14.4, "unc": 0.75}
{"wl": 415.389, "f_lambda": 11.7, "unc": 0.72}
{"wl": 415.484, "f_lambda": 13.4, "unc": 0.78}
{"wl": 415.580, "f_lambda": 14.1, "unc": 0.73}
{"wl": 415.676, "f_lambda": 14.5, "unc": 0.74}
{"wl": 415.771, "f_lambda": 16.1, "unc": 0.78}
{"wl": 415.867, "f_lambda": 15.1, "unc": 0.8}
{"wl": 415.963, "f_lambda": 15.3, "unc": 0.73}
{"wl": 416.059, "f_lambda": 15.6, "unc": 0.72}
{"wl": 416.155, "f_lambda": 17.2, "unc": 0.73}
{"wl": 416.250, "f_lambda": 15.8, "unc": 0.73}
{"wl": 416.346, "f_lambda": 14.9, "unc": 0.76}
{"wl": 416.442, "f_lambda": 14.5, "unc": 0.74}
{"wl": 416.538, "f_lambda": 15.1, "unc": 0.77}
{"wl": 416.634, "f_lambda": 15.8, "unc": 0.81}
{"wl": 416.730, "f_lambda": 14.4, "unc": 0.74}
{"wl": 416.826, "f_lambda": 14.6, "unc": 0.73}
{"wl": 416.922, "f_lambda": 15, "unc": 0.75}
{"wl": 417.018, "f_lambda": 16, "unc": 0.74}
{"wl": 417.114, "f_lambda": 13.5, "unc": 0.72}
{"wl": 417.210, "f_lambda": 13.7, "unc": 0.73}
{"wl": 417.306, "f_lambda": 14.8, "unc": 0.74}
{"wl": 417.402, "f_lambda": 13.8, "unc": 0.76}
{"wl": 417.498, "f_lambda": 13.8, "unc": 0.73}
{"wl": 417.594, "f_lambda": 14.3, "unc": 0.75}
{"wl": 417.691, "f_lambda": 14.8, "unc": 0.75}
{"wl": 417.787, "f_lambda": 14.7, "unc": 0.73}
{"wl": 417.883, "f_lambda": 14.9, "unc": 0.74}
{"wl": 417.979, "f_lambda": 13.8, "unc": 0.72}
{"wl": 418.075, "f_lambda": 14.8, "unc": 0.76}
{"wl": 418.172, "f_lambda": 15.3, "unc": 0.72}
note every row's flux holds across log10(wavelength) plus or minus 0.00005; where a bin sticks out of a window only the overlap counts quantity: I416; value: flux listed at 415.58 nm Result 14.1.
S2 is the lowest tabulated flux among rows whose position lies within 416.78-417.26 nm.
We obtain 13.5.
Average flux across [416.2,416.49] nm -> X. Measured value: 15.1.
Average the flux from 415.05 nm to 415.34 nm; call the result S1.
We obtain 14.7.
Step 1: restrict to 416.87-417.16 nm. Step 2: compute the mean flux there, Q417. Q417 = 14.8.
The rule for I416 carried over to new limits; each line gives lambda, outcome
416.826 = 14.6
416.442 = 14.5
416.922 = 15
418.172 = 15.3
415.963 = 15.3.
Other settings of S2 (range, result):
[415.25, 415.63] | 11.7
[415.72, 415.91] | 15.1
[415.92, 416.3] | 15.3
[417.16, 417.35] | 13.7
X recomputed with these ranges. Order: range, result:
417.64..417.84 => 14.7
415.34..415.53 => 12.6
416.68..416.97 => 14.7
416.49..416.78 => 15.1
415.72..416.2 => 15.8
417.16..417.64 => 14.1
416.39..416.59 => 14.8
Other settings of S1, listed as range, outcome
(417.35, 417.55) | 13.9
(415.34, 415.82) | 14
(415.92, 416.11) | 15.4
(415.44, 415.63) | 13.7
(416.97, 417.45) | 14.4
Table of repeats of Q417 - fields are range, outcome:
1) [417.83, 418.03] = 14.4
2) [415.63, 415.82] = 15.3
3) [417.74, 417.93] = 14.8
